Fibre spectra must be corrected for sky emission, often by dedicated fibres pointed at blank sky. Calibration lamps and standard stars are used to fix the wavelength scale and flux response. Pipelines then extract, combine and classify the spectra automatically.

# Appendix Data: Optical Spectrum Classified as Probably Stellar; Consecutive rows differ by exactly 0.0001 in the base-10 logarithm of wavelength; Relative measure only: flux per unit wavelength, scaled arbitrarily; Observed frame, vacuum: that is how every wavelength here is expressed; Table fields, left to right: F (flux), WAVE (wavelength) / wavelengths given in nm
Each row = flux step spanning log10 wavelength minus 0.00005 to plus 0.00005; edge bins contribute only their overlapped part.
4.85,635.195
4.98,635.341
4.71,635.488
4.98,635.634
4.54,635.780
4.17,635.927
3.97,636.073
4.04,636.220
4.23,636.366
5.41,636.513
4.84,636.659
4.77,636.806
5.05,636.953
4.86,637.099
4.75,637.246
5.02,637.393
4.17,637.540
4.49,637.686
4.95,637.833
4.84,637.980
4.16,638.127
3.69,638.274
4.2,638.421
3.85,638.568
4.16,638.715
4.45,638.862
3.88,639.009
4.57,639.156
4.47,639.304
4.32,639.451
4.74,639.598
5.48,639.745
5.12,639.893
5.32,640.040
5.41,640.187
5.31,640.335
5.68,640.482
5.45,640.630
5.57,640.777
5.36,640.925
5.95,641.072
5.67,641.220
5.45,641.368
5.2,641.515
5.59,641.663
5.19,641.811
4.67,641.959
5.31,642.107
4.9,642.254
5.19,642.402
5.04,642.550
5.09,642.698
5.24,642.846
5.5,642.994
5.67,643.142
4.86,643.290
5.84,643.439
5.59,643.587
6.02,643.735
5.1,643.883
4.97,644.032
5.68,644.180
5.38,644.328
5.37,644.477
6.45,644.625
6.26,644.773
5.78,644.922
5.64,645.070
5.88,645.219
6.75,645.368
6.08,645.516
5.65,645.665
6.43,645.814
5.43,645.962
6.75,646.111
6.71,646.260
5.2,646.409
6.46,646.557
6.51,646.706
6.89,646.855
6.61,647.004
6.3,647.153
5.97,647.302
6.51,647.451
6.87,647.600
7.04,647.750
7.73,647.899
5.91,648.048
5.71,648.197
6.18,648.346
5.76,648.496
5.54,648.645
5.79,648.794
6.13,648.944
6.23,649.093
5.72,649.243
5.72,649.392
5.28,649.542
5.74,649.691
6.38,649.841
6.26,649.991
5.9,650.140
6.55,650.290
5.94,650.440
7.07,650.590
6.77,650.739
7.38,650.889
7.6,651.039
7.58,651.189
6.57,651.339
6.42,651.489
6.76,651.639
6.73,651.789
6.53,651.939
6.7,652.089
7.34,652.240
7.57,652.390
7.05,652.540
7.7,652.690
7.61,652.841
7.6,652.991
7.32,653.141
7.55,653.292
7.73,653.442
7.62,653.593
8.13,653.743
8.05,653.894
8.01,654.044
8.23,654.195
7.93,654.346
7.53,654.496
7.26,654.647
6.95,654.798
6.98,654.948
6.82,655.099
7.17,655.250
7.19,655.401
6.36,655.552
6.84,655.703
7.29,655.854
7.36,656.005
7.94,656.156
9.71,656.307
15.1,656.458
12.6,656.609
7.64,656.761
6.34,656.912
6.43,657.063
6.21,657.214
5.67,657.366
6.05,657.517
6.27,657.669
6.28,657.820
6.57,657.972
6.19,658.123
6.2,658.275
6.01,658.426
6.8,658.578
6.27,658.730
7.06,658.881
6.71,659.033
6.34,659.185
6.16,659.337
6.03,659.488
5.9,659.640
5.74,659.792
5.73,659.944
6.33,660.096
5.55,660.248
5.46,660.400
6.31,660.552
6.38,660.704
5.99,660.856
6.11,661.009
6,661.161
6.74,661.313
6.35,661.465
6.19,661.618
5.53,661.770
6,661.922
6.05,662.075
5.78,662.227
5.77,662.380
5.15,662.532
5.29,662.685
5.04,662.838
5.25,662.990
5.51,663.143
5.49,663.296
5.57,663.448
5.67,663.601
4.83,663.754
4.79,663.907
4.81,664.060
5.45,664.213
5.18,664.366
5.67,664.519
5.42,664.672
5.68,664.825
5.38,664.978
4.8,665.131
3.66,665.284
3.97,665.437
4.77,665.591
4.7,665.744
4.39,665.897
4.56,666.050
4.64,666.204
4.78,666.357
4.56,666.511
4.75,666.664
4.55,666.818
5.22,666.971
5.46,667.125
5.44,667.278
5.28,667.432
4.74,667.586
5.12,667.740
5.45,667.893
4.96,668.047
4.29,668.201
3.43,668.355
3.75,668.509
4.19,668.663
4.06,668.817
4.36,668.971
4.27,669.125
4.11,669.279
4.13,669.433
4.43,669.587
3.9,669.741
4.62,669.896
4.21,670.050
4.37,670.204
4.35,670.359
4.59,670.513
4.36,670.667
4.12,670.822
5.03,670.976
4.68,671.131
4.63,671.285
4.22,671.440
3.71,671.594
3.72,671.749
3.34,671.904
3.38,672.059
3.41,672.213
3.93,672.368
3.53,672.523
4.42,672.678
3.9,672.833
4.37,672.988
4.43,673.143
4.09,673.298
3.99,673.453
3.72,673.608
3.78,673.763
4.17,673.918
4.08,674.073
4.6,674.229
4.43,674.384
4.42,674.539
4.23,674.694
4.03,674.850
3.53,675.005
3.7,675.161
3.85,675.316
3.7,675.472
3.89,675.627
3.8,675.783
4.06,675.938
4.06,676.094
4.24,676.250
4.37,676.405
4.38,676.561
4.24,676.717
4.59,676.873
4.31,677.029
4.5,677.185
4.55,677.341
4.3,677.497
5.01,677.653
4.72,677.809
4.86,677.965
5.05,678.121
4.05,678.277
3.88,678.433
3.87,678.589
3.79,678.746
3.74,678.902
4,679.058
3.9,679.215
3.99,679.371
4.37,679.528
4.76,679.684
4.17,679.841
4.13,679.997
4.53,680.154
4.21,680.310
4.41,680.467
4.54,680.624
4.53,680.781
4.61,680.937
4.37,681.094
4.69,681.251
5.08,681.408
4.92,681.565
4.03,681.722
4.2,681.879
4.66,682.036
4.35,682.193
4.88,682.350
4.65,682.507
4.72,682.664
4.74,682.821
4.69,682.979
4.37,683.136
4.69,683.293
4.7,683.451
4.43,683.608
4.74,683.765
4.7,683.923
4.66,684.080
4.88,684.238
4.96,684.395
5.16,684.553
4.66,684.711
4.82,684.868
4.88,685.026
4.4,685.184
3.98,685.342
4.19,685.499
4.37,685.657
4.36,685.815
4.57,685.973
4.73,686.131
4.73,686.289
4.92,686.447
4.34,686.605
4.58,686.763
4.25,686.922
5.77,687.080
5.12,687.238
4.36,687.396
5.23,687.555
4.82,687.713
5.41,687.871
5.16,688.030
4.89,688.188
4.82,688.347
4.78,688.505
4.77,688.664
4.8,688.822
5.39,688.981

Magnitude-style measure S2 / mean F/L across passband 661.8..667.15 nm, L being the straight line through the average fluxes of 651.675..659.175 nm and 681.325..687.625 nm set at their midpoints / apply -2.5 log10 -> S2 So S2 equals 0.27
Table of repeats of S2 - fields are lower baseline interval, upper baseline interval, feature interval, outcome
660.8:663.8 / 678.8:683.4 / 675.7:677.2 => 0.12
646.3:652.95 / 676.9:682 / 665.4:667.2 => 0.13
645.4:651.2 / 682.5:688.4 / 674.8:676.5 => 0.29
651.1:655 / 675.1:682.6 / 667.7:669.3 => 0.26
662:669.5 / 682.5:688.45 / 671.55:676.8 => 0.21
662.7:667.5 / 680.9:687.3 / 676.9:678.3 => 0.04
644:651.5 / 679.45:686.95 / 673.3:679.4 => 0.17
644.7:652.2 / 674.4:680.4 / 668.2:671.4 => 0.12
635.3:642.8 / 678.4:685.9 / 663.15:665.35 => -0.12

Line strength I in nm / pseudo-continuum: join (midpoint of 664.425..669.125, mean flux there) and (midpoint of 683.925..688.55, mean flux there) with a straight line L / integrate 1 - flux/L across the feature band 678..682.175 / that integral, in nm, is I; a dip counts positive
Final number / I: 0.36 nm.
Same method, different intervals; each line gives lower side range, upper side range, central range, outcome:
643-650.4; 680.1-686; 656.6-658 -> -0.287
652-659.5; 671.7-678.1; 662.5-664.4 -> 0.254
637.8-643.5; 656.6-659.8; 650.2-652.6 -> -0.396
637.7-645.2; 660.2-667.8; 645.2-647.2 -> -0.418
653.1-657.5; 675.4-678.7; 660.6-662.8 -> 0.265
